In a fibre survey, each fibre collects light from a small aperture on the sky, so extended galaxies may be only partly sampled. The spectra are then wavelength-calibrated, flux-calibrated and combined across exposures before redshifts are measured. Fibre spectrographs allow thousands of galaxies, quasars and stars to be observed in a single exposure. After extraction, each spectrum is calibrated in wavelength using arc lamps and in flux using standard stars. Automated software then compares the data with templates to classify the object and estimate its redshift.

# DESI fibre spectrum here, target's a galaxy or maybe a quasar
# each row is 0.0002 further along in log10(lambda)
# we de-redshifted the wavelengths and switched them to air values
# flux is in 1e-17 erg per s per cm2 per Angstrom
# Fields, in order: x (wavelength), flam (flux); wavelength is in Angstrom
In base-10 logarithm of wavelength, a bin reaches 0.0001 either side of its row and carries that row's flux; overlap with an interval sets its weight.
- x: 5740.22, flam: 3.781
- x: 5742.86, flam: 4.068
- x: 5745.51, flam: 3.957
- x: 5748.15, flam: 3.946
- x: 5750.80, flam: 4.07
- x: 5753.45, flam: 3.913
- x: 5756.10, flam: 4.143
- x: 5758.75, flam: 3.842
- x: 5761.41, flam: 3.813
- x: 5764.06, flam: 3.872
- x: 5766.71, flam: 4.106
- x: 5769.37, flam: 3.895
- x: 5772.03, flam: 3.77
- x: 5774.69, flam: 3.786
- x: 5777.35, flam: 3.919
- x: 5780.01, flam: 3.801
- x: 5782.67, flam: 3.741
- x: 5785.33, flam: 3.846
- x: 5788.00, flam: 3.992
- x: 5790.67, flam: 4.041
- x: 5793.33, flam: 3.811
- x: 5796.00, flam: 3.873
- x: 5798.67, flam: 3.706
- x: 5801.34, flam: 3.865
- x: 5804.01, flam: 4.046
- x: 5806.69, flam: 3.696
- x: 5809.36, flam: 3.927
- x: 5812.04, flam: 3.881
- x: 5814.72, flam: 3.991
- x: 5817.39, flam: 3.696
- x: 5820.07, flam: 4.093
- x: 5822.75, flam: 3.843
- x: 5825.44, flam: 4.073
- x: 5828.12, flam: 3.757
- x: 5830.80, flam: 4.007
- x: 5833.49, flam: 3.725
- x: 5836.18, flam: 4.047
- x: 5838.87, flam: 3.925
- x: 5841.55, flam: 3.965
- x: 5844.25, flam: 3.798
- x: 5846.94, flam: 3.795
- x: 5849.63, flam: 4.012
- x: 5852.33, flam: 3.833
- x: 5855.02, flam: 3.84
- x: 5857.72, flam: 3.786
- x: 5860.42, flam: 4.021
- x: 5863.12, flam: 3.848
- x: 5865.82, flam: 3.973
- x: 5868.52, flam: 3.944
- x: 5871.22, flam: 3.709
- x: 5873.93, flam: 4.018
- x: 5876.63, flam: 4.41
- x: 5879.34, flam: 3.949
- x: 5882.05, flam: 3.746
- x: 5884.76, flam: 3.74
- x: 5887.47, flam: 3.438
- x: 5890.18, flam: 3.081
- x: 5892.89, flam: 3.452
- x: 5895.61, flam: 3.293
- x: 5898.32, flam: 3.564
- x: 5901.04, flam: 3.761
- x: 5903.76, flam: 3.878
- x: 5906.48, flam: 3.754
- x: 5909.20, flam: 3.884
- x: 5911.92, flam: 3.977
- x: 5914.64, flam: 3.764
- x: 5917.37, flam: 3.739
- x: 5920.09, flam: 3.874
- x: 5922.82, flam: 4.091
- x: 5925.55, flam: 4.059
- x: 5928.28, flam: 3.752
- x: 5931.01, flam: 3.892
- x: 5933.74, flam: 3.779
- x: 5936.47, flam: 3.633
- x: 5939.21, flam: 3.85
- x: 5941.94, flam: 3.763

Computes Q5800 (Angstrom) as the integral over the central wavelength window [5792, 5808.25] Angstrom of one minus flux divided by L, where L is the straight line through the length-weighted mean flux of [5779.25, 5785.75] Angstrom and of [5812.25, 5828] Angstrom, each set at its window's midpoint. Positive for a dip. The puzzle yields 0.1 Angstrom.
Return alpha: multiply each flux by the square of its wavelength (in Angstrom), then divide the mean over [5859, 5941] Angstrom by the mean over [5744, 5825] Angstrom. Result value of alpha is 1.01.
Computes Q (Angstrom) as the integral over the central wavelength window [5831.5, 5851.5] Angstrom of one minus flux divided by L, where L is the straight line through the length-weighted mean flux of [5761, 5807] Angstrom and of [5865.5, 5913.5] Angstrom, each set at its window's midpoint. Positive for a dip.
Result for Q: -0.5 Angstrom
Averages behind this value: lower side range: 3.87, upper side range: 3.75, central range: 3.9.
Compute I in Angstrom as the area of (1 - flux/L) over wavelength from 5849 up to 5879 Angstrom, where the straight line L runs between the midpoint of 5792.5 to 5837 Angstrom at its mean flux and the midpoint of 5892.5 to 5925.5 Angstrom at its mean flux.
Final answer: -0.9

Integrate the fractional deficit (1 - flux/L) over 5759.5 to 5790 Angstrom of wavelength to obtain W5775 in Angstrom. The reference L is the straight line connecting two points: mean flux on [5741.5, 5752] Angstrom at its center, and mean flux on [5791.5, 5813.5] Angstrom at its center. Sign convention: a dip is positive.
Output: 0.5 Angstrom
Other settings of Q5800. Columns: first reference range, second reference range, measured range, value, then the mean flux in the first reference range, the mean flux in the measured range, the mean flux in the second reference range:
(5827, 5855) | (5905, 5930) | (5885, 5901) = 1.9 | 3.89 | 3.42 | 3.88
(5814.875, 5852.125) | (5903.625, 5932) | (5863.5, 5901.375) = 1.6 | 3.9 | 3.72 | 3.88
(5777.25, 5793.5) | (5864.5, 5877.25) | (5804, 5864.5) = 0.8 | 3.88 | 3.89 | 3.99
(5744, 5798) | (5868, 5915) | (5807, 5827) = -0.4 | 3.9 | 3.92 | 3.74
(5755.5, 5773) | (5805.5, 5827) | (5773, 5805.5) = 0.3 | 3.91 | 3.87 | 3.9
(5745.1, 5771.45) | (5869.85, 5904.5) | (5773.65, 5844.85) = -0.7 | 3.95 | 3.88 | 3.69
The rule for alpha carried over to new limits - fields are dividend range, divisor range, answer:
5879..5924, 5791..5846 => 0.98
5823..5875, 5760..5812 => 1.03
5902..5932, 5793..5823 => 1.04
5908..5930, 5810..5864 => 1.03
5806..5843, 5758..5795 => 1.02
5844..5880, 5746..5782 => 1.04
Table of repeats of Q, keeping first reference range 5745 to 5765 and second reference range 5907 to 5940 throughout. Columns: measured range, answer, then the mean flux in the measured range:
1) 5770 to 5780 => 0.3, 3.83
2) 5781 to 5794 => 0.1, 3.89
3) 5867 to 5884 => -0.3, 3.95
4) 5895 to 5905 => 0.6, 3.65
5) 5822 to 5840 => 0.0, 3.91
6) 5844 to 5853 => 0.1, 3.87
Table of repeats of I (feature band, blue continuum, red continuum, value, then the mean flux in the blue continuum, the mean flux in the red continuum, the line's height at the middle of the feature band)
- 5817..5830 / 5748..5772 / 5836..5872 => 0.0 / 3.94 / 3.89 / 3.91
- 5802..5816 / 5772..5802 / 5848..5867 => -0.1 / 3.85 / 3.9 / 3.86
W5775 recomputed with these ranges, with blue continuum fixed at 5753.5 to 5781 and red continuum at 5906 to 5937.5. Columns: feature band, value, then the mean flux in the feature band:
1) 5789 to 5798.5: 0.0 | 3.89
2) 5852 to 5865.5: 0.0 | 3.88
